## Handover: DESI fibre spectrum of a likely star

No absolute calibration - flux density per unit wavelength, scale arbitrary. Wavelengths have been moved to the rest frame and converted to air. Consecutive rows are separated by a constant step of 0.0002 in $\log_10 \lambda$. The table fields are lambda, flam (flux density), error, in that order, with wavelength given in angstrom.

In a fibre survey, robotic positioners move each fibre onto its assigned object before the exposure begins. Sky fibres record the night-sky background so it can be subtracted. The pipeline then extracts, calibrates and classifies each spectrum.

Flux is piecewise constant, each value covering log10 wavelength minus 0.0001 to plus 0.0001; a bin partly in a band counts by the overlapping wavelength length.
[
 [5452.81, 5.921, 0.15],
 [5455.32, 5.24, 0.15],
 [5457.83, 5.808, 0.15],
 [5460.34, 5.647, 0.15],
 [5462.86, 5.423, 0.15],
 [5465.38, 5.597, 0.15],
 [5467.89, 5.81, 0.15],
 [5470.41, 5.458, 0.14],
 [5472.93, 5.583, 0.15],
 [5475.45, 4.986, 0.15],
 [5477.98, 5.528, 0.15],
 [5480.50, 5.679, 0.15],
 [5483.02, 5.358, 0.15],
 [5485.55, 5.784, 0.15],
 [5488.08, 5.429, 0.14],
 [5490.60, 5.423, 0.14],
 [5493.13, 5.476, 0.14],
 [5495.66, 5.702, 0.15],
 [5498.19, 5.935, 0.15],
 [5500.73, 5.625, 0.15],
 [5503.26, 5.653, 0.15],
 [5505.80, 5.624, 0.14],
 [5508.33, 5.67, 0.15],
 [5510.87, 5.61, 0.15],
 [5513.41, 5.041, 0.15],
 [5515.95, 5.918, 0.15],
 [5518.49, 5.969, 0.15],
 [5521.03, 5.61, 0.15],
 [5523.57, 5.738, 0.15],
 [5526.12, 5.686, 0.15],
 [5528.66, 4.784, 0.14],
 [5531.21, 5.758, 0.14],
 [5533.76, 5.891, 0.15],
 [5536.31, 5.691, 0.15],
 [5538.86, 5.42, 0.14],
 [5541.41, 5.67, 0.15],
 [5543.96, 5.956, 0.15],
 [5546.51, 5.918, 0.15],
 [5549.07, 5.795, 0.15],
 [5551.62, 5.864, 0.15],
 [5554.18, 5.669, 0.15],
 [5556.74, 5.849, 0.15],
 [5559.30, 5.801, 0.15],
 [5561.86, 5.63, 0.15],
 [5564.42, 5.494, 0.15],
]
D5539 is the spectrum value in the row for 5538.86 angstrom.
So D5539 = 5.42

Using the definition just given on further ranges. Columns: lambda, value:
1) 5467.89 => 5.81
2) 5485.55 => 5.784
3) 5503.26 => 5.653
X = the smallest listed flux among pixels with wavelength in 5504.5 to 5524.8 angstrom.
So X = 5.041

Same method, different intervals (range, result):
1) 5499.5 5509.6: 5.624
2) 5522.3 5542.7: 4.784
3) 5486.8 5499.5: 5.423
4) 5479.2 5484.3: 5.358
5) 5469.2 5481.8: 4.986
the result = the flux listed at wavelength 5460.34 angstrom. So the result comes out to 5.647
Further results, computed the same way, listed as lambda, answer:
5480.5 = 5.679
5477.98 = 5.528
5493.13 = 5.476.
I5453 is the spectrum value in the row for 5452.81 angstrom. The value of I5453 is 5.921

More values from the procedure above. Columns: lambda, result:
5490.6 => 5.423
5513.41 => 5.041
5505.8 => 5.624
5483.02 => 5.358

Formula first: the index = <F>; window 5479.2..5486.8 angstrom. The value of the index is 5.61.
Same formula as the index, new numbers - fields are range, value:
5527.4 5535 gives 5.47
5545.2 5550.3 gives 5.86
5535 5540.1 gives 5.56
